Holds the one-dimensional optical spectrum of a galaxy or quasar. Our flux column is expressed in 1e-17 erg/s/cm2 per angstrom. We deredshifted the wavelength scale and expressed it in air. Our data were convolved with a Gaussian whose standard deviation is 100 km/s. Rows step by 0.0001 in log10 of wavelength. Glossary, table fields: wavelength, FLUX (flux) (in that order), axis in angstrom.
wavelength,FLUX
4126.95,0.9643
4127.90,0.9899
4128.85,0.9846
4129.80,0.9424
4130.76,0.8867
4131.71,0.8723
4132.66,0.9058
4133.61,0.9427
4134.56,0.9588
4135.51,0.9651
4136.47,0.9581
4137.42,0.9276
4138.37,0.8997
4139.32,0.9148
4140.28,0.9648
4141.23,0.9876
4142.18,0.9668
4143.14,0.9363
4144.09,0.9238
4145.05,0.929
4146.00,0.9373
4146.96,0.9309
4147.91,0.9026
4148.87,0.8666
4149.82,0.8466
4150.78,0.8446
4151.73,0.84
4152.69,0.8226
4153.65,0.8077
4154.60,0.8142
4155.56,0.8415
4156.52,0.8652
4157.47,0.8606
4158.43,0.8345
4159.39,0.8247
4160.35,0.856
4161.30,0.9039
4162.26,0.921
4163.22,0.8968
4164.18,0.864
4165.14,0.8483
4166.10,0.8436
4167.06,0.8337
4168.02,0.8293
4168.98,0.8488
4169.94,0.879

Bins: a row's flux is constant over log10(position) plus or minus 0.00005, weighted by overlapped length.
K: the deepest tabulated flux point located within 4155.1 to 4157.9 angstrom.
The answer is 0.8415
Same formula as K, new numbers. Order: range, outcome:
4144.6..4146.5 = 0.929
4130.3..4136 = 0.8723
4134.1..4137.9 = 0.9276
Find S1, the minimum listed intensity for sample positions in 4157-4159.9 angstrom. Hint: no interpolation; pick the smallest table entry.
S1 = 0.8247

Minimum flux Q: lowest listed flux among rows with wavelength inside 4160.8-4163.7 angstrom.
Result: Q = 0.8968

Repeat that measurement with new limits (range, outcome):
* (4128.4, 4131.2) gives 0.8867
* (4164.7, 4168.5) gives 0.8293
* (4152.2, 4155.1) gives 0.8077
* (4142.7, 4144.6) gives 0.9238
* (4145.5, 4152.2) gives 0.84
